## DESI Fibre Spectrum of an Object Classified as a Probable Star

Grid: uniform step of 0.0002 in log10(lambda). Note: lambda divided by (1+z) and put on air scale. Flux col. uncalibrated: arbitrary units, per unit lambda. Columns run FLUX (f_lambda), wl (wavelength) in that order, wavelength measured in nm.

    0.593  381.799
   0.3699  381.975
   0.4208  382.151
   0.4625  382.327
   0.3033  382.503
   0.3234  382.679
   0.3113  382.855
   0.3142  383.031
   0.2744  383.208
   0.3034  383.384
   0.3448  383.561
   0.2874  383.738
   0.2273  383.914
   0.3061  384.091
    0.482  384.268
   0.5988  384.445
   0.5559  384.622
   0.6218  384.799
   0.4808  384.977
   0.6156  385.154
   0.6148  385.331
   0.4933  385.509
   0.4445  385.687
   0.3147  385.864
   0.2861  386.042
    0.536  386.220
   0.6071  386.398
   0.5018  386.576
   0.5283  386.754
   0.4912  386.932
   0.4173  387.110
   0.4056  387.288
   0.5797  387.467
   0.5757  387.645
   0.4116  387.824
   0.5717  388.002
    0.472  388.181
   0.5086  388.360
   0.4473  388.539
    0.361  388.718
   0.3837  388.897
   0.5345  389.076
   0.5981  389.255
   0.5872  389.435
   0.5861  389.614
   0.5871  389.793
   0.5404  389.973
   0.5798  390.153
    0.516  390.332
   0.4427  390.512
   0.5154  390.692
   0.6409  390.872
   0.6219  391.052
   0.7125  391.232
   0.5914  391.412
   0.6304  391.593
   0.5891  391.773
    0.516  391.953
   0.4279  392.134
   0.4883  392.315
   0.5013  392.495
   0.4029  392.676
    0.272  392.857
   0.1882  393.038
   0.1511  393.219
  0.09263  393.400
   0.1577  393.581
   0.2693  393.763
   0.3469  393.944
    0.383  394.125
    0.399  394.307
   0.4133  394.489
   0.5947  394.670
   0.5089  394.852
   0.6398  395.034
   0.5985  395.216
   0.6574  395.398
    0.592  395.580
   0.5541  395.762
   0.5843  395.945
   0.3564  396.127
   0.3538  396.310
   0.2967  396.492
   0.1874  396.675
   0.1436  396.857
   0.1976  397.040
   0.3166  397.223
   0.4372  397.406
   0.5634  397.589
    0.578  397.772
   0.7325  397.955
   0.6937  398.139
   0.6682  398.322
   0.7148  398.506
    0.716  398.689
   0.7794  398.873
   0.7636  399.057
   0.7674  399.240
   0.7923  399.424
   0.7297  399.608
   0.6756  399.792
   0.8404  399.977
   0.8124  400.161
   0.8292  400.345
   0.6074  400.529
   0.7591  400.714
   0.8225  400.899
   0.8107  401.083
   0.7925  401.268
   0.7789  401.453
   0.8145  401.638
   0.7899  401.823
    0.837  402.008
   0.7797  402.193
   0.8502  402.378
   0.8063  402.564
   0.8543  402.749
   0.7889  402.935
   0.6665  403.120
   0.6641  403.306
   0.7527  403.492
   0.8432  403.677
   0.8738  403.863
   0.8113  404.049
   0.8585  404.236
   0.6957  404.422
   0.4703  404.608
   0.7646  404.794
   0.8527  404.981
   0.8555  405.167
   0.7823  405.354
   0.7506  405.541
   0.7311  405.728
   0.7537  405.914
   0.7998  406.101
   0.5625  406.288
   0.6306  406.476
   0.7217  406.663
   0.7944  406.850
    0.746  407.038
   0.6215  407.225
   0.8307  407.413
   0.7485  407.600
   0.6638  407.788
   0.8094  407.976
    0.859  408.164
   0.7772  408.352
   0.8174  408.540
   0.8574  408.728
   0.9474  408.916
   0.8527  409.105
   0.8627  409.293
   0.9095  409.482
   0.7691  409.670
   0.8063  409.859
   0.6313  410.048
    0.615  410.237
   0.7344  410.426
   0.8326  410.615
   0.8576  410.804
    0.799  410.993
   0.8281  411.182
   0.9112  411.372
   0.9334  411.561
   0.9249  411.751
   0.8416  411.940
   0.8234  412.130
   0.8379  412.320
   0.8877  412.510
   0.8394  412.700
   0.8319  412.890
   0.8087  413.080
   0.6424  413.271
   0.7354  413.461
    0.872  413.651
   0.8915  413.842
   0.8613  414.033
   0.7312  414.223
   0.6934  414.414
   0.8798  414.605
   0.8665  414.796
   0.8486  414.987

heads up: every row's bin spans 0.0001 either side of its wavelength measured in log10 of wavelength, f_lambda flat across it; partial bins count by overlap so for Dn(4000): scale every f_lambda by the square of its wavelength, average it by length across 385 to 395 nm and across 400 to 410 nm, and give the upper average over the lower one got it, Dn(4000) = 1.78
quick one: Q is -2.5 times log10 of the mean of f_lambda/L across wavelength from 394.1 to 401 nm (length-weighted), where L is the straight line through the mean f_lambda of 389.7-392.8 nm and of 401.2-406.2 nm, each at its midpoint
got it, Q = 0.15 mag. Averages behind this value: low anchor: 0.544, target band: 0.583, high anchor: 0.778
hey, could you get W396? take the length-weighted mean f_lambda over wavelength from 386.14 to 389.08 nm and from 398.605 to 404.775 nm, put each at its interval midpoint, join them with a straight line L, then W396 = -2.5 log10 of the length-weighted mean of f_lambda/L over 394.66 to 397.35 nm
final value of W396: 0.44 mag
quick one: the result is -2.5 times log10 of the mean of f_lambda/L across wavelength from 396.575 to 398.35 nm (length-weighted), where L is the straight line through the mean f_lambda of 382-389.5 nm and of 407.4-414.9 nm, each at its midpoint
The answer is 0.366 mag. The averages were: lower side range 0.449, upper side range 0.816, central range 0.444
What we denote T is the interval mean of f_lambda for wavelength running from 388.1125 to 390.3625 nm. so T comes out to 0.516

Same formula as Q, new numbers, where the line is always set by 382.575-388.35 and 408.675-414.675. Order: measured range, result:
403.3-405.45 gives -0.08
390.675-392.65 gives -0.06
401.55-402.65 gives -0.19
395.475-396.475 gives 0.24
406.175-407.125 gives 0.09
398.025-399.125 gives -0.14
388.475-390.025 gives -0.03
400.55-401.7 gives -0.17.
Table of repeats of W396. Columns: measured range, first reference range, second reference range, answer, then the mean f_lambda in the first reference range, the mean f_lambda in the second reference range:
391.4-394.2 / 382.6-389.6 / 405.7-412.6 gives 0.43 mag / 0.456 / 0.794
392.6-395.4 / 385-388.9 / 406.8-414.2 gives 0.49 mag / 0.482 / 0.81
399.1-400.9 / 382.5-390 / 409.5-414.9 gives -0.18 mag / 0.46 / 0.812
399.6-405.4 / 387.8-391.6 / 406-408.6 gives -0.14 mag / 0.538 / 0.741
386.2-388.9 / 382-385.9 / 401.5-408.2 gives -0.04 mag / 0.415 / 0.761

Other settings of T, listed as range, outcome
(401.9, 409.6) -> 0.777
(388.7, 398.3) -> 0.466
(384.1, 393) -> 0.51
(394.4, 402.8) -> 0.639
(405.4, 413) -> 0.794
